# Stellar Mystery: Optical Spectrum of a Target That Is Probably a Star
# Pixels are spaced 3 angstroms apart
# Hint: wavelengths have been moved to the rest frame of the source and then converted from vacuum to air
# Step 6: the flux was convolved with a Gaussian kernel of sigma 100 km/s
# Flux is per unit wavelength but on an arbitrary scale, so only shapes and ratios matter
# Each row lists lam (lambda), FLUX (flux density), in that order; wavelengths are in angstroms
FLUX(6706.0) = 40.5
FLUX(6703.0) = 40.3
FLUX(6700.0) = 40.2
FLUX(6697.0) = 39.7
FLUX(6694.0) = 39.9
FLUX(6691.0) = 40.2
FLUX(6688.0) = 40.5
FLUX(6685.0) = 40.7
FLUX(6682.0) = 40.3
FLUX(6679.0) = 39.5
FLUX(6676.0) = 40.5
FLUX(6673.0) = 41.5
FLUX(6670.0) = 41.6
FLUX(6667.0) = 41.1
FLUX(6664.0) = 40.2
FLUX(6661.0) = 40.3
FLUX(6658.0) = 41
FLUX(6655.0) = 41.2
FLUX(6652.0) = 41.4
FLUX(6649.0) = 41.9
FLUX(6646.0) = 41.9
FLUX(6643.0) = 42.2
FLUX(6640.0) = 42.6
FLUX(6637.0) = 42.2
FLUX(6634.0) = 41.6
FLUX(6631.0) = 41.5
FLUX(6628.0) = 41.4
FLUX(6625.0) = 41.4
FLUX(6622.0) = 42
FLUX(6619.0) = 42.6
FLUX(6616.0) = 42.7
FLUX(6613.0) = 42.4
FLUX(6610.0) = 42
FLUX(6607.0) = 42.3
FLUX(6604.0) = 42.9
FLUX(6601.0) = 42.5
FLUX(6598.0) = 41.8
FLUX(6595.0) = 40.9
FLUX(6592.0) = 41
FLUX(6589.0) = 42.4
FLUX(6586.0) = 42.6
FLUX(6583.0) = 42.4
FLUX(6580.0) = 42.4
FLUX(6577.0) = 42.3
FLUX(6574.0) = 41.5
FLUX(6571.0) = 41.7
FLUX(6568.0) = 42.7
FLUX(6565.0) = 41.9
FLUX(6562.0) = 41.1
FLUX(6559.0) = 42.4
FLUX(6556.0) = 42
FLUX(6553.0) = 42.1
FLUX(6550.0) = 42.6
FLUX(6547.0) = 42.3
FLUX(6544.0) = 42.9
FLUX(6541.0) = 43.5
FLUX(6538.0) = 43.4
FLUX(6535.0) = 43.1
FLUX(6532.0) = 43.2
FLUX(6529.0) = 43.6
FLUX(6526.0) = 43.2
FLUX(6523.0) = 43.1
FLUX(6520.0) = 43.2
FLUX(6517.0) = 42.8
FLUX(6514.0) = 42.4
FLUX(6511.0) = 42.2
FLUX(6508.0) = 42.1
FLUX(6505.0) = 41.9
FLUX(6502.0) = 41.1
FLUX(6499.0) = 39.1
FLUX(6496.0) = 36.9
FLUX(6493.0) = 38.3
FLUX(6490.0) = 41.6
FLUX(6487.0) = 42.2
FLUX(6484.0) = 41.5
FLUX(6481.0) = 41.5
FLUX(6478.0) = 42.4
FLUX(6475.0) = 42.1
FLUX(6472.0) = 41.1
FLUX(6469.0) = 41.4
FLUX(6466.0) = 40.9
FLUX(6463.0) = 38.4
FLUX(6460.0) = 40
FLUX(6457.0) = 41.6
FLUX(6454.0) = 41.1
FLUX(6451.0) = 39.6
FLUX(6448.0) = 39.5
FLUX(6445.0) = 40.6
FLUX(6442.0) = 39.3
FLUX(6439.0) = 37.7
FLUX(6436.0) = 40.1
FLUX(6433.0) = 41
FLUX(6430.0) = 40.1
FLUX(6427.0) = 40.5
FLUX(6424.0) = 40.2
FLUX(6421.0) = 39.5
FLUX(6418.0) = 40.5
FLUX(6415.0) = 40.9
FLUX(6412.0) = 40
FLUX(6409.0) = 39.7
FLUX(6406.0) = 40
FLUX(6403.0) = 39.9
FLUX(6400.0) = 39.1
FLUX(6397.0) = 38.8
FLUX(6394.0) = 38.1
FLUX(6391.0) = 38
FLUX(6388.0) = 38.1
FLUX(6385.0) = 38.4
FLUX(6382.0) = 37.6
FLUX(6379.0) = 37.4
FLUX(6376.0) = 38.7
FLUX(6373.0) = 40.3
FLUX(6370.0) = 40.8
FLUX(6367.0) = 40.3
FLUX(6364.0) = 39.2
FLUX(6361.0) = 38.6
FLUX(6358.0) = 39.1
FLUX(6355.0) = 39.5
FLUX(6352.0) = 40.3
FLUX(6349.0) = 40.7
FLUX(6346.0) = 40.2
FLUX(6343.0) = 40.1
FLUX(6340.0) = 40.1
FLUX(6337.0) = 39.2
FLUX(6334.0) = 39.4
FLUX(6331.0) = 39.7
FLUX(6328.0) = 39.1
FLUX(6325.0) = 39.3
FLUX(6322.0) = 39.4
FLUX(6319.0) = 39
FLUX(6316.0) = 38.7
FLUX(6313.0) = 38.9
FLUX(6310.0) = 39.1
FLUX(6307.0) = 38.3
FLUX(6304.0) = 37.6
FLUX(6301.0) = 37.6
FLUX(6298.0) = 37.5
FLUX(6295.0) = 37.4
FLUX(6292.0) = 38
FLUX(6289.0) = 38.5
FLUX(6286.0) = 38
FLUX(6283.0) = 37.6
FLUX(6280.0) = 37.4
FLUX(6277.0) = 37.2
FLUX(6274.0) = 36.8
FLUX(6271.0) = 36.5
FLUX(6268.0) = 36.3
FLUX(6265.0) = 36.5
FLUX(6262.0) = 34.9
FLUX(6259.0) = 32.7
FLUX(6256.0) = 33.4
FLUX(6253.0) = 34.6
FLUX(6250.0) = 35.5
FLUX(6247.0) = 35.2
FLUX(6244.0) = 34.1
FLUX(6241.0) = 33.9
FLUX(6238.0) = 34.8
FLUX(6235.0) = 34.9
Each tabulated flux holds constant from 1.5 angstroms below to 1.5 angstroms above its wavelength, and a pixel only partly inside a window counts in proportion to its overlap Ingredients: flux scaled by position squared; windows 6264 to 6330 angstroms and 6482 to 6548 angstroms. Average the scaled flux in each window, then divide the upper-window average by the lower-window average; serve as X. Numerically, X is 1.18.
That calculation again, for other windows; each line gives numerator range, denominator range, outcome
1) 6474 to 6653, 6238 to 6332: 1.24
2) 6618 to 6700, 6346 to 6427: 1.13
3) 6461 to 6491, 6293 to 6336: 1.12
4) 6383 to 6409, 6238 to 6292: 1.13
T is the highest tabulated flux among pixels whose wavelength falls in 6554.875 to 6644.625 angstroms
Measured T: 42.9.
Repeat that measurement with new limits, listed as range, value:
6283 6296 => 38.5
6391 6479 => 42.4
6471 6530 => 43.6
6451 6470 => 41.6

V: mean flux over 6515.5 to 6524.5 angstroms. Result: 43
